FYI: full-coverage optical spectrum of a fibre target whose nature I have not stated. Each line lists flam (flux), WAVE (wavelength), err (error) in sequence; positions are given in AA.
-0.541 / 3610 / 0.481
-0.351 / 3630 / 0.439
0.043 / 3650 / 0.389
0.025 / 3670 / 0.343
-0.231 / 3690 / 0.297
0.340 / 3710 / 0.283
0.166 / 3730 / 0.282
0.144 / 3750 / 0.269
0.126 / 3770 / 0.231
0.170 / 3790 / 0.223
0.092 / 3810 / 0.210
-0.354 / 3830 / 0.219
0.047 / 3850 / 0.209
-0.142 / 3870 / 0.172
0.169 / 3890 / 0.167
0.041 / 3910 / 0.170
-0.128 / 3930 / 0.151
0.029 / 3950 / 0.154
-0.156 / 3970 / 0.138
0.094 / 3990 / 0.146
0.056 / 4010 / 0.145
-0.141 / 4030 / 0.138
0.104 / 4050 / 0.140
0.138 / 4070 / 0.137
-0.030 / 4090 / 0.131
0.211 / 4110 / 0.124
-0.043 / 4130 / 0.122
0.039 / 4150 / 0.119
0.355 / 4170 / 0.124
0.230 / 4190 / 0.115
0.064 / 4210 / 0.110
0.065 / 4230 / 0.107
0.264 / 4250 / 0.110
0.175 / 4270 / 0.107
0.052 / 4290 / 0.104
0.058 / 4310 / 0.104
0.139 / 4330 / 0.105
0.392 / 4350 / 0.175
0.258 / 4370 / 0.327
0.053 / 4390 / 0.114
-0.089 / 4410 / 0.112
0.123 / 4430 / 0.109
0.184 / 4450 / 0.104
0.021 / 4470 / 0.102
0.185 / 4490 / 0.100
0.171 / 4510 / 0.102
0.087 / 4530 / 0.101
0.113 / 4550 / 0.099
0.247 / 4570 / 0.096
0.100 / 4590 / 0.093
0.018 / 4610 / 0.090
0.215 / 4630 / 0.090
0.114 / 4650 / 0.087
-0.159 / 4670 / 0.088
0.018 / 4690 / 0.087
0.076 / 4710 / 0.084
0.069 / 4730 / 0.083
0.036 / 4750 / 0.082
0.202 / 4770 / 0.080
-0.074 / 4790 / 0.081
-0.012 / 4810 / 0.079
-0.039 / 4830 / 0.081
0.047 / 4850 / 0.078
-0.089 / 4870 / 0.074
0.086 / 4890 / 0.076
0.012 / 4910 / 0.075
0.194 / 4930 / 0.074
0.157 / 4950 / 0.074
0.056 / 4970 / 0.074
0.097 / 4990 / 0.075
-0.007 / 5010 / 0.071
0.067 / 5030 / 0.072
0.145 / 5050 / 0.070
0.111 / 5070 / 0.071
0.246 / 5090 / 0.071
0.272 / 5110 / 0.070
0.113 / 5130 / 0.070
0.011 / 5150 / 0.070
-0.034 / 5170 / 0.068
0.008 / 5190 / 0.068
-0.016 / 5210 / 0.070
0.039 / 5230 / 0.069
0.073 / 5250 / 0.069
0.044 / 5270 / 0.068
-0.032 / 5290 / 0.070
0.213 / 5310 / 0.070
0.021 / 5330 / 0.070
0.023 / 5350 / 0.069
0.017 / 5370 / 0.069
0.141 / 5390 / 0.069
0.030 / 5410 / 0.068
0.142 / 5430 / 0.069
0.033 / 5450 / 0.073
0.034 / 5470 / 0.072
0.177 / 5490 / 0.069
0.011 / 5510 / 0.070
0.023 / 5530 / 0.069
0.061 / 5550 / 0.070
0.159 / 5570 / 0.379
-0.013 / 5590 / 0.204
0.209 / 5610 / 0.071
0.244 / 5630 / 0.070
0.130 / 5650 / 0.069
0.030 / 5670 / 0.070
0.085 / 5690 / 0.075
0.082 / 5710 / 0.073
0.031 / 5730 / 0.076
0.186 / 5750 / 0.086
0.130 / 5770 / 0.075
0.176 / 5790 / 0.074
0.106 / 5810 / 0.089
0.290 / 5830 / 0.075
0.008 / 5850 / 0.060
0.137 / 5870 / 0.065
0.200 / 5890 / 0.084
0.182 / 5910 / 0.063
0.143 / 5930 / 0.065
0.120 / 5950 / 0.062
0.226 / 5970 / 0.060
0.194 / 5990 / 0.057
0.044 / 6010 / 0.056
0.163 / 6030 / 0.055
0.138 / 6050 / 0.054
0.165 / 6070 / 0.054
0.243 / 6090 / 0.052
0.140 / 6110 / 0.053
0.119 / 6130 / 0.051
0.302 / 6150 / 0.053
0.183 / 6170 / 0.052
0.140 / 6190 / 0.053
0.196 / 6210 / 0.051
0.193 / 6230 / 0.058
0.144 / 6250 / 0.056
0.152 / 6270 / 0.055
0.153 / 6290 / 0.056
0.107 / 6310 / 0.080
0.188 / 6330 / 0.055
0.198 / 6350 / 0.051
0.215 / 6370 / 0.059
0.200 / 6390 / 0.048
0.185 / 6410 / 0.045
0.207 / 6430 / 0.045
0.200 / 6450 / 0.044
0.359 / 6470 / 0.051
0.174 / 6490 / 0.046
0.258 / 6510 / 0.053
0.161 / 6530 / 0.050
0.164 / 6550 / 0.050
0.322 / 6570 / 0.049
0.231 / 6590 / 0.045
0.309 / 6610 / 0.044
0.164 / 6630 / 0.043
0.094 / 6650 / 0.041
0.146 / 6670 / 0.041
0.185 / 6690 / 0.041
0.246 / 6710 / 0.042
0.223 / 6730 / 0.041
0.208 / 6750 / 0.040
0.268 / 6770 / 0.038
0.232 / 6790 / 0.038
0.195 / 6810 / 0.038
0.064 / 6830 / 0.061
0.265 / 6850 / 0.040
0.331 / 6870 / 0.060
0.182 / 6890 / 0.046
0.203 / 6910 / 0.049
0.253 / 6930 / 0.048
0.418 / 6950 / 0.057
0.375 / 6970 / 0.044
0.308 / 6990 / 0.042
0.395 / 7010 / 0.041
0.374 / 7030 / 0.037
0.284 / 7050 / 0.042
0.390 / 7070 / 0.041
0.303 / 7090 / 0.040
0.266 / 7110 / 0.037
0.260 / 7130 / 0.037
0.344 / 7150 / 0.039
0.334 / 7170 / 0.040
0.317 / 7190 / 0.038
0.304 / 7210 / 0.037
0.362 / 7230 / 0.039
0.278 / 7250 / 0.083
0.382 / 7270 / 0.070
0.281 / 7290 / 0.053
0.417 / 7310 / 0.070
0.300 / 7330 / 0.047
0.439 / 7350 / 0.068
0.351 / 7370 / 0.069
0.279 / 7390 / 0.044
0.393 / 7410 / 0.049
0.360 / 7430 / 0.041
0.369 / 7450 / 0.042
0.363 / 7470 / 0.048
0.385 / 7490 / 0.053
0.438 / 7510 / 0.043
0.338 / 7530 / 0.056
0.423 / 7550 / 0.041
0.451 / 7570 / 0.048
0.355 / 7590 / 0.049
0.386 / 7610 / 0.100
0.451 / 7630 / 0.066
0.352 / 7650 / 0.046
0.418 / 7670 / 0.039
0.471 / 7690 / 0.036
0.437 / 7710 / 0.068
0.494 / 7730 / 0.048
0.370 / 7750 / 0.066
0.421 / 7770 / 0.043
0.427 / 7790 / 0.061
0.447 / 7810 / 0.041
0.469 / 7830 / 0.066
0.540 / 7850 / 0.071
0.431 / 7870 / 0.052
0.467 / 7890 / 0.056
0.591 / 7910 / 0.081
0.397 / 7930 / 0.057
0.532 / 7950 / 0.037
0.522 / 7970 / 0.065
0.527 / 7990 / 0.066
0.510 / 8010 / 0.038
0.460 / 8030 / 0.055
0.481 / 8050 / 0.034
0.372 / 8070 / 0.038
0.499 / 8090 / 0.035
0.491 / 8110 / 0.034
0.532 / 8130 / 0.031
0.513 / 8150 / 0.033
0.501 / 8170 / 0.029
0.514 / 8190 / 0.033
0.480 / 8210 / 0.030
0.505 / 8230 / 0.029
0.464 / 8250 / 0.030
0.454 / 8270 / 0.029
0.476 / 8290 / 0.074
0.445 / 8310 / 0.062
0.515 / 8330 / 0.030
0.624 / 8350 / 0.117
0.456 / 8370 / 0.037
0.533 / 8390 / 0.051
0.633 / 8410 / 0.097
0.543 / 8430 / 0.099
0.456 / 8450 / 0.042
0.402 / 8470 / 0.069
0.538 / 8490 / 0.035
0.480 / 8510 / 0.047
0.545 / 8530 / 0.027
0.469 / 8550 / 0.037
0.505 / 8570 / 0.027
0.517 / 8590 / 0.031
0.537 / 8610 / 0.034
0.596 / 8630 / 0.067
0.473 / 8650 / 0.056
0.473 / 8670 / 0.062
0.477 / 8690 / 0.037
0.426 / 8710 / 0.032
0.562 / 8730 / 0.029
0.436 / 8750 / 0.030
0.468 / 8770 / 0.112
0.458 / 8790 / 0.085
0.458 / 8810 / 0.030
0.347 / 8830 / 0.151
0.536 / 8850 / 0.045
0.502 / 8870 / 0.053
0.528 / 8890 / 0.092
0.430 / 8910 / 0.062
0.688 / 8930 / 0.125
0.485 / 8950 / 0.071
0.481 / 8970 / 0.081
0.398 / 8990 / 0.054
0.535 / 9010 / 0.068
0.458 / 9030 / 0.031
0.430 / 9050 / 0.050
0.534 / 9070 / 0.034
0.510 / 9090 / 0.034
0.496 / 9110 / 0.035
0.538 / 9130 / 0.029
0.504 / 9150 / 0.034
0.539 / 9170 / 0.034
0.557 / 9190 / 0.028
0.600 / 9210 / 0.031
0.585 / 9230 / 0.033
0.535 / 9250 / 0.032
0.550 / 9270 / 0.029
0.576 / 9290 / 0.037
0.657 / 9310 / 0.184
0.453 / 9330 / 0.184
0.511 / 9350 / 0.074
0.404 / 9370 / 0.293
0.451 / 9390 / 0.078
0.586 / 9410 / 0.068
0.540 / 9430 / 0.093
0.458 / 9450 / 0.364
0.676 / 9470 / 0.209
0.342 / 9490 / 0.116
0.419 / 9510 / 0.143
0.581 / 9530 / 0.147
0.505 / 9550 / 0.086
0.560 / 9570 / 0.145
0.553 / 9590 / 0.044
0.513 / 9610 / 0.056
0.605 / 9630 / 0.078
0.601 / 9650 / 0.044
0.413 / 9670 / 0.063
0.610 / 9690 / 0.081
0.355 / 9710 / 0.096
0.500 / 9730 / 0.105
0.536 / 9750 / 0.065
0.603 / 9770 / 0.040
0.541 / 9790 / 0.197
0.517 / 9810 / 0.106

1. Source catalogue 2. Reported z 0.736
